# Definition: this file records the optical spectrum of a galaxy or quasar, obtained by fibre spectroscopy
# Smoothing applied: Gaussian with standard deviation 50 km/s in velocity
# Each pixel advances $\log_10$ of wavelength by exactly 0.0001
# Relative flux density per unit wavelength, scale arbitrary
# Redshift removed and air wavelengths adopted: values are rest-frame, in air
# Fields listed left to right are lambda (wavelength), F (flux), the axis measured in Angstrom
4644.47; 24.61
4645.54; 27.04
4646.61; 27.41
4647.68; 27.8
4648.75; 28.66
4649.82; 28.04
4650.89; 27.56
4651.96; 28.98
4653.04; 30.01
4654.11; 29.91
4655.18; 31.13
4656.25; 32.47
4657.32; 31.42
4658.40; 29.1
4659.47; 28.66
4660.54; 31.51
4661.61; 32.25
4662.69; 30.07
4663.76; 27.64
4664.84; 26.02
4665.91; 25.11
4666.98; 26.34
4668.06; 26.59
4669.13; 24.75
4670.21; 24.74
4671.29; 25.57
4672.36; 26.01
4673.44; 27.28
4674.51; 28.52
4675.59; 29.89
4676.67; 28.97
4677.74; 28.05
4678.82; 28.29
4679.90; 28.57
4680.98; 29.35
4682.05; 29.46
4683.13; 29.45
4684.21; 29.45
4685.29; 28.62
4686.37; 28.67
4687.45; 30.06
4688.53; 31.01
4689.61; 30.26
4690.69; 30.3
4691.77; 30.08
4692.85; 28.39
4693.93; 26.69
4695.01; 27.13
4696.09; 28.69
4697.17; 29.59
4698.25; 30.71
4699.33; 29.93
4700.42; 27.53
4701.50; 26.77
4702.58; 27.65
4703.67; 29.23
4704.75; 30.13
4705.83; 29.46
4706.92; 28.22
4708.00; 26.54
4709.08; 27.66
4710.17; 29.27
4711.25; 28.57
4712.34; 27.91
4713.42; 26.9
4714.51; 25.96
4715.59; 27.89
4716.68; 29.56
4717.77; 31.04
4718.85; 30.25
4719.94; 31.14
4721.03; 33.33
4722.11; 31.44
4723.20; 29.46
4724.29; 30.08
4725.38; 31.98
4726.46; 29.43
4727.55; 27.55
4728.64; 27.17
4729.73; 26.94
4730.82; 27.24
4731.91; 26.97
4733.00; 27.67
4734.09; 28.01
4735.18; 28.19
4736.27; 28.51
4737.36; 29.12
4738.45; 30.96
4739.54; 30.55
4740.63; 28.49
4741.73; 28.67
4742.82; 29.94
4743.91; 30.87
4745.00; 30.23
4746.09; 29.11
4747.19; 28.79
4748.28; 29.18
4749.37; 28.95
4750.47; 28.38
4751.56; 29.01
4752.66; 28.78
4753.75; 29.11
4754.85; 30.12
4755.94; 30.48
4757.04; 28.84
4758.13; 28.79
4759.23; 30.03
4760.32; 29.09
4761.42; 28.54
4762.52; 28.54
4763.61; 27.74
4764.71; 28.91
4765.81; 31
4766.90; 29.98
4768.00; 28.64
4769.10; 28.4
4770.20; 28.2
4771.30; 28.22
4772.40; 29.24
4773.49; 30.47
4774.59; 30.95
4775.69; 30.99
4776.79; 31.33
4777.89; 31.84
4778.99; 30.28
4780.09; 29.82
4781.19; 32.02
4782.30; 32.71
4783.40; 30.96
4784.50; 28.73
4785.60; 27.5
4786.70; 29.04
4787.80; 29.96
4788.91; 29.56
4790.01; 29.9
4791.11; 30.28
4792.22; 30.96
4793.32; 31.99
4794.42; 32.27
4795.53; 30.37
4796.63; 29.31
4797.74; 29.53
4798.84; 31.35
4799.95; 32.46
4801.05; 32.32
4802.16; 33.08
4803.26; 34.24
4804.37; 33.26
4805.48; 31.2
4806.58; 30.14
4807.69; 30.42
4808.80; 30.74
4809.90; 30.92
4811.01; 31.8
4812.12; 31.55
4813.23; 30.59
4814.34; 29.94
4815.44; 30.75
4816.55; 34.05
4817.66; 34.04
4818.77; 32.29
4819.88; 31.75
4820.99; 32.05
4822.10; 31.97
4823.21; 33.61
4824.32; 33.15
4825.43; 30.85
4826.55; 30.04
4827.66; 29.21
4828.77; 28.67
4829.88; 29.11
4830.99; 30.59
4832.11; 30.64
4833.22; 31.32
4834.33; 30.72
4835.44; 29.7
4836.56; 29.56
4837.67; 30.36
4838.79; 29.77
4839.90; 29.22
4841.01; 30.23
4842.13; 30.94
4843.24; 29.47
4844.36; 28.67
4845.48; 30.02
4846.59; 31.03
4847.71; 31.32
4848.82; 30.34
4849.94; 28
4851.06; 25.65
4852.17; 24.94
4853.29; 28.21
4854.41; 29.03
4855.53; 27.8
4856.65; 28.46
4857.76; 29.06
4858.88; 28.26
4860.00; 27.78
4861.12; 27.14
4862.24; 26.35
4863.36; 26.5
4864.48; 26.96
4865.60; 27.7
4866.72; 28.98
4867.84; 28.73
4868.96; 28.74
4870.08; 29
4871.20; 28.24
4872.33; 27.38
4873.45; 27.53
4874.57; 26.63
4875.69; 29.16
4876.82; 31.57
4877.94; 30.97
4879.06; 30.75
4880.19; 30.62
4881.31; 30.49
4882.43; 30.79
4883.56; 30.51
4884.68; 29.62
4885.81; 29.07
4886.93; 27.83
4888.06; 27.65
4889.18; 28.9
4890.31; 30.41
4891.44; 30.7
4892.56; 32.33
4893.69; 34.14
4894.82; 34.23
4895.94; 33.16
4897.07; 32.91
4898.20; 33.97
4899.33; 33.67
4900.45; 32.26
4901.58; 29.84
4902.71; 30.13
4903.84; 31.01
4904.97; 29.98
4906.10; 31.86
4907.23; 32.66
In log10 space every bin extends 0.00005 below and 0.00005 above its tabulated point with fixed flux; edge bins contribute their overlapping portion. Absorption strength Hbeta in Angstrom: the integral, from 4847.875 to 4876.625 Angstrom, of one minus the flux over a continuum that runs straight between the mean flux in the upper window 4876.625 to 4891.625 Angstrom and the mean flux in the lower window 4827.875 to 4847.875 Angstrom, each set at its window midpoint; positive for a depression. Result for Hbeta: 1.94 Angstrom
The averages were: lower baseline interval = 30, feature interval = 28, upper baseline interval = 29.9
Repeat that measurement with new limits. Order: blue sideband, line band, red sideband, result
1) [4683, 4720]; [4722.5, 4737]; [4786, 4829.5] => 0.5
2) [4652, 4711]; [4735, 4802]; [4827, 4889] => -2.3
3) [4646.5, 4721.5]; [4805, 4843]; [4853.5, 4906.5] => -1.9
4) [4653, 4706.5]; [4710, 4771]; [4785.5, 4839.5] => 1.4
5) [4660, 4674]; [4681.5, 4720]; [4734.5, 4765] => -1.1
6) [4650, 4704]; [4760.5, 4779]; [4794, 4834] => 0.6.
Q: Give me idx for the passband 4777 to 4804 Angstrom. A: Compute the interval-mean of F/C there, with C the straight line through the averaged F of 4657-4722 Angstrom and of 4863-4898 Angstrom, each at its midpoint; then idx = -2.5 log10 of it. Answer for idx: -0.06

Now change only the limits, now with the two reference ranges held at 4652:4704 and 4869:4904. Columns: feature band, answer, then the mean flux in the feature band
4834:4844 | 0.00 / 30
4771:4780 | -0.03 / 30.5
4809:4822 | -0.07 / 31.8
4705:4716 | 0.04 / 27.9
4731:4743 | 0.02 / 28.7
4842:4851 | 0.02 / 29.7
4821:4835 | -0.03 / 30.9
